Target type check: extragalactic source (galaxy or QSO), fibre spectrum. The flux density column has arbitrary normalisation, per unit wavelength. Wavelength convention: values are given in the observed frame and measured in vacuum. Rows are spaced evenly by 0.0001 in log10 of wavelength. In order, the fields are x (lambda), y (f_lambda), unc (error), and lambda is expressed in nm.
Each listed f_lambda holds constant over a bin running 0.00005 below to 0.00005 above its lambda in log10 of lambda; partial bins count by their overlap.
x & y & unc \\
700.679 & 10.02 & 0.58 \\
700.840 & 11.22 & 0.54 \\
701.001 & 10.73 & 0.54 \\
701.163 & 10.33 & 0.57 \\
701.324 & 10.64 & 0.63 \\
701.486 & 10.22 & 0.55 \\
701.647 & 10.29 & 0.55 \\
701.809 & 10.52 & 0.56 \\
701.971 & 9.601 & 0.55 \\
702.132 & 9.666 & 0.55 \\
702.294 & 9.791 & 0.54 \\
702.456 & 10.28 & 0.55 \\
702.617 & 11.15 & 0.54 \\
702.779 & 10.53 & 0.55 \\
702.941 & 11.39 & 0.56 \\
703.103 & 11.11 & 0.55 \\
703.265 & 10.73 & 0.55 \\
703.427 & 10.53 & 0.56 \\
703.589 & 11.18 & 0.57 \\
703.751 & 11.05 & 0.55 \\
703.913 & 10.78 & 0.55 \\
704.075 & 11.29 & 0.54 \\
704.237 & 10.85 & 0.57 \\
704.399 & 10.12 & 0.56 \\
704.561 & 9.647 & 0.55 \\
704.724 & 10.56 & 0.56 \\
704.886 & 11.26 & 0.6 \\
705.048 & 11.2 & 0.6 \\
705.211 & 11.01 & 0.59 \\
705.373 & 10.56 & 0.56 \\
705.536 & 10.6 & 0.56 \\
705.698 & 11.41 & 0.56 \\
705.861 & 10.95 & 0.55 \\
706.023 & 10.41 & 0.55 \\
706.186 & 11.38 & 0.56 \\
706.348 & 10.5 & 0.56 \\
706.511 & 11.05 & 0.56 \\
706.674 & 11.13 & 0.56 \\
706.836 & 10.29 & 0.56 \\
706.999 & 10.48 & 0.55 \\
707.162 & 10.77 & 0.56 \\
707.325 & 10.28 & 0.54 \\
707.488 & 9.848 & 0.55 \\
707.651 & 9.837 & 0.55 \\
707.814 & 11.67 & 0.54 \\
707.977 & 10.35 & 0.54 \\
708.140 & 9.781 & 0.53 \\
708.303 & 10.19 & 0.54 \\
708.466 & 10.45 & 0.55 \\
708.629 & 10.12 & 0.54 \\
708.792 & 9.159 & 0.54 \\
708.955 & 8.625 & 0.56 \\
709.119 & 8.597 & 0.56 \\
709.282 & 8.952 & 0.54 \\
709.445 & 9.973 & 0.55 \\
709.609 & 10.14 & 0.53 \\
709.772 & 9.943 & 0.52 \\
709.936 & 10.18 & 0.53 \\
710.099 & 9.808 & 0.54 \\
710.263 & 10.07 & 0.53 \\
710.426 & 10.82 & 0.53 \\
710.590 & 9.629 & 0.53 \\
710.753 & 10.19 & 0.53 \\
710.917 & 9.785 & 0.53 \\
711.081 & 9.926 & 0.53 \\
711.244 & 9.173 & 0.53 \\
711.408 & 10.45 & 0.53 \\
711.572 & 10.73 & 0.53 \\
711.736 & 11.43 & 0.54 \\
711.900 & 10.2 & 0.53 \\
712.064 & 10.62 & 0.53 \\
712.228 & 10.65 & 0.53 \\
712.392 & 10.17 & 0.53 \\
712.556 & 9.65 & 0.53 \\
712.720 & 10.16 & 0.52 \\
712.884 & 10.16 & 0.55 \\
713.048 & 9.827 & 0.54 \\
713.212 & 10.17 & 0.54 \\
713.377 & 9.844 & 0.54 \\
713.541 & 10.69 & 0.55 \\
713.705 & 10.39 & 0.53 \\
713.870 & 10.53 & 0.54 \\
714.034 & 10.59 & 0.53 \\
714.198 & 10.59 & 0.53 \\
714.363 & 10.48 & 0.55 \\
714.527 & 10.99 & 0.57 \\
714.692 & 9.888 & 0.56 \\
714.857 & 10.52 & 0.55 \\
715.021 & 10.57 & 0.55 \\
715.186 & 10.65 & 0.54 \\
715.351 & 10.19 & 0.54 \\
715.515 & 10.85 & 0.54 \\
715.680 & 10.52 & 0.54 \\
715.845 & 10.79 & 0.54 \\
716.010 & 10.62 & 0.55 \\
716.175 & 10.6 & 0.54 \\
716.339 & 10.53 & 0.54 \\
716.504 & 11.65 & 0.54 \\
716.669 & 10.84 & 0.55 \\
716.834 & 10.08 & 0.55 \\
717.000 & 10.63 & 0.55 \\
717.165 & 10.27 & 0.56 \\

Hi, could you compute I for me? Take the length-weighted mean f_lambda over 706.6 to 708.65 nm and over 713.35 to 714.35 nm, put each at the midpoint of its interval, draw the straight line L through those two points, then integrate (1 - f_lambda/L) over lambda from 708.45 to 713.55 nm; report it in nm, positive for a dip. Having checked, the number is 0.22 nm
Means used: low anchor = 10.4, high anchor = 10.5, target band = 9.99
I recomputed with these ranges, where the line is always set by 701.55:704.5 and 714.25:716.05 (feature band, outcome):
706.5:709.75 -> 0.16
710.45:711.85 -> 0.05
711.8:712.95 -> 0.03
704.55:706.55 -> -0.05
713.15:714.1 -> 0.02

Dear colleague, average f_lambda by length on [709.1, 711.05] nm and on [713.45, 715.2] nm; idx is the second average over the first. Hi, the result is 1.07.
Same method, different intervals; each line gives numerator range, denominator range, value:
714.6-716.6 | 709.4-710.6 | 1.05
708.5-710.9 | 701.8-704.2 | 0.92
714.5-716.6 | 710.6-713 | 1.04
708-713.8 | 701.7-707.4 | 0.94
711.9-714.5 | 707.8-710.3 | 1.05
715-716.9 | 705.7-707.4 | 0.99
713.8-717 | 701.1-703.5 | 1.01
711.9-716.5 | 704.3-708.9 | 0.99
